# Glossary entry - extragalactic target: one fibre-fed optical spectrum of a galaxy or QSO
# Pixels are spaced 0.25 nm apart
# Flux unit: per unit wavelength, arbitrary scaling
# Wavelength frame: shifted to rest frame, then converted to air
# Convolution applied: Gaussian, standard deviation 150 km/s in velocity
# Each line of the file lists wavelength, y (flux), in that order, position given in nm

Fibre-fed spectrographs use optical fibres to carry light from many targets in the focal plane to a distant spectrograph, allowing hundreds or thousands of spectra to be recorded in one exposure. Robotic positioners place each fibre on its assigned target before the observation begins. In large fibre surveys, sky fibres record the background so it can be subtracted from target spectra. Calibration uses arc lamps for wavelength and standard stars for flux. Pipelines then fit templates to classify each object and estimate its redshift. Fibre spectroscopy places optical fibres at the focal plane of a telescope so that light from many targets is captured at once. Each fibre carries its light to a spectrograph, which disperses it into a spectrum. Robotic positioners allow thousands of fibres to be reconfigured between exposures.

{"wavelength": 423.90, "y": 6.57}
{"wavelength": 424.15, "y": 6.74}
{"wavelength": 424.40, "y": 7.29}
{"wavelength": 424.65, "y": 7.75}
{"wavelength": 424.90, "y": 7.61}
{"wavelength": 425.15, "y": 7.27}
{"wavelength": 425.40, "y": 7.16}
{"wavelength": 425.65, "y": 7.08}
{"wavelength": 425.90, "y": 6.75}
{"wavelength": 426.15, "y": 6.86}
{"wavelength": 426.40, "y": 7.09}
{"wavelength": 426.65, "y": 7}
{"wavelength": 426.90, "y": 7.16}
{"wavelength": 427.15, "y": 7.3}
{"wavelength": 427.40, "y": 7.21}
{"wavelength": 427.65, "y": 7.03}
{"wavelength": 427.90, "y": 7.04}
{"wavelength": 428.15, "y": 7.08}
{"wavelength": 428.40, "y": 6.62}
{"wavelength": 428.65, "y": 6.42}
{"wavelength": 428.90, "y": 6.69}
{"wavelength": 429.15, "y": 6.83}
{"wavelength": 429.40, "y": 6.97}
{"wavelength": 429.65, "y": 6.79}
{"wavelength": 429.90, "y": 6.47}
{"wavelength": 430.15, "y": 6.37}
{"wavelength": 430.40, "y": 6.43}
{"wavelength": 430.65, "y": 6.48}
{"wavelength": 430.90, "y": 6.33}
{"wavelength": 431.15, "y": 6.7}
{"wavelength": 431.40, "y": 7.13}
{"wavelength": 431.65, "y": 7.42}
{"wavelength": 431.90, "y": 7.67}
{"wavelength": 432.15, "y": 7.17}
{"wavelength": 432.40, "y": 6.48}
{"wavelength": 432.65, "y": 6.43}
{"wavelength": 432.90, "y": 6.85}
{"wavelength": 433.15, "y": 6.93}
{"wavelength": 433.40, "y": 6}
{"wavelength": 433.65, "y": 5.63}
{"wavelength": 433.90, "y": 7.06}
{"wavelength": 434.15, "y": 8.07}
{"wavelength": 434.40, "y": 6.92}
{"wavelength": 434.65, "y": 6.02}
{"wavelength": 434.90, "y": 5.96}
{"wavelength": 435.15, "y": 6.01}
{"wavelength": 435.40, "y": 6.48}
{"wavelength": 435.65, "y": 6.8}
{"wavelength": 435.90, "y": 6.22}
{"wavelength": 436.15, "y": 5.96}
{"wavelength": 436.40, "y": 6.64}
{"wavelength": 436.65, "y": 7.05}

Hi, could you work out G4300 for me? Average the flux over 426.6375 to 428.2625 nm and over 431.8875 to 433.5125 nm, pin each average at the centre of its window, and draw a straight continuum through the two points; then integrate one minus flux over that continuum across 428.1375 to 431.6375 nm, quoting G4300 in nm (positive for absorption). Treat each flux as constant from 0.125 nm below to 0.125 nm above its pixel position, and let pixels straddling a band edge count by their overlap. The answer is 0.13 nm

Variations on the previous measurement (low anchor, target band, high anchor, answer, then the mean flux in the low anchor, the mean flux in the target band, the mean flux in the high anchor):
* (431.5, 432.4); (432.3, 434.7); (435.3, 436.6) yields 0.10 nm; 7.28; 6.66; 6.46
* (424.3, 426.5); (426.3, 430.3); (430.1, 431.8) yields 0.05 nm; 7.21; 6.88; 6.72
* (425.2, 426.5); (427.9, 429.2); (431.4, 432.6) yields 0.06 nm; 7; 6.75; 7.13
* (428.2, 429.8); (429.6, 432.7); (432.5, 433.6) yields -0.08 nm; 6.73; 6.77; 6.49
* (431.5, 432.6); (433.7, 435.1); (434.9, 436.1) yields -0.03 nm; 7.13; 6.7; 6.31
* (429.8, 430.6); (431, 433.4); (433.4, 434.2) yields -0.13 nm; 6.43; 6.92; 6.67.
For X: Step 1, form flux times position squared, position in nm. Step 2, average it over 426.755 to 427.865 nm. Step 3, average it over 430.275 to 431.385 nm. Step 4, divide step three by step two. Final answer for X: 0.93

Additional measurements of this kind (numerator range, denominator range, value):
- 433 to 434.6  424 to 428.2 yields 0.98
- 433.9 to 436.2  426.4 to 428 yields 0.95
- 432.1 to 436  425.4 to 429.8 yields 0.97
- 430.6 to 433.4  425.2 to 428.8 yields 1.00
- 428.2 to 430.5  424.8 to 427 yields 0.95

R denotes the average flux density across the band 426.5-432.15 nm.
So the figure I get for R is 6.88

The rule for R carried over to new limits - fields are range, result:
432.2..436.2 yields 6.51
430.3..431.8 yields 6.77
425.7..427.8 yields 7.05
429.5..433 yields 6.77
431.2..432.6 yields 7.11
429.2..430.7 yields 6.6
